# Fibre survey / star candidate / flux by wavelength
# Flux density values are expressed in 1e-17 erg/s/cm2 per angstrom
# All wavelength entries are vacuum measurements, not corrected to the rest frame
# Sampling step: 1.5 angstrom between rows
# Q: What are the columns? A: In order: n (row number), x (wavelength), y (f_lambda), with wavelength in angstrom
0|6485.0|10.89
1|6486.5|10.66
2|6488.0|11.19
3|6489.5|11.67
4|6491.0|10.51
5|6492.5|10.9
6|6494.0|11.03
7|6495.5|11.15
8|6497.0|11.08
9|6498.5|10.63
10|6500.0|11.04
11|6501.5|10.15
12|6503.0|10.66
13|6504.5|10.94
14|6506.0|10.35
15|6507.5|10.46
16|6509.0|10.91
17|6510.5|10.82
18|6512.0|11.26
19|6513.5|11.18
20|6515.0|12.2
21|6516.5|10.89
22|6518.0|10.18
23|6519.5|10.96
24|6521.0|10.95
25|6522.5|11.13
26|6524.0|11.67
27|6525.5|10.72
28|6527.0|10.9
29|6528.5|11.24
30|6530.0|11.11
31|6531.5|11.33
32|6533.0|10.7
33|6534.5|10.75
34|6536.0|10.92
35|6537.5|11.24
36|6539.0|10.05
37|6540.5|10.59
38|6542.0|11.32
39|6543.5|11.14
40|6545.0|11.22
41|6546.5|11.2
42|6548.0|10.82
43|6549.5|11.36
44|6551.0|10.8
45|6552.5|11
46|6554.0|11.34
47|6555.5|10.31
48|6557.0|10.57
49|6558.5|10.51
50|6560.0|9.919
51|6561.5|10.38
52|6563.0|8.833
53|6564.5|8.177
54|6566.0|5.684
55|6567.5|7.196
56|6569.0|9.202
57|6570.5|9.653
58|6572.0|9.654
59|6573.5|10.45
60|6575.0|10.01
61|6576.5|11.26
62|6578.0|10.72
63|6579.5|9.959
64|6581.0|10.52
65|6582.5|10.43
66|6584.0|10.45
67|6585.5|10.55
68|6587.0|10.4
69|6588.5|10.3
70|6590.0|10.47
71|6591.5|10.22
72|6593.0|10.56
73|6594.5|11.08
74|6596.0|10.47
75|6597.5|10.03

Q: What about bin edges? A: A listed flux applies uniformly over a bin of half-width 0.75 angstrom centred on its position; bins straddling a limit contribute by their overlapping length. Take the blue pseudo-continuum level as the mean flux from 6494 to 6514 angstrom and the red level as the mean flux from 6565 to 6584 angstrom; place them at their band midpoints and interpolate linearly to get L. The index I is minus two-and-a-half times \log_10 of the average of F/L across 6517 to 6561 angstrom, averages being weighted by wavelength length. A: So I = -0.07 mag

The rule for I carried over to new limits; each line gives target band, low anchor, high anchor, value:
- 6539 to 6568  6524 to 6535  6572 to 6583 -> 0.06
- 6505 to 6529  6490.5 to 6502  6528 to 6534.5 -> 0.00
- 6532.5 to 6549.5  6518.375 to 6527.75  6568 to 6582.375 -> -0.02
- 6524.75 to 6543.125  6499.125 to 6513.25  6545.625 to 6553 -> 0.00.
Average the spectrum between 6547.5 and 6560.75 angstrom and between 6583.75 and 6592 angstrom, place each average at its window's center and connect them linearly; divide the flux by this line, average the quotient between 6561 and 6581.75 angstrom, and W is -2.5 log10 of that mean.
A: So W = 0.13 mag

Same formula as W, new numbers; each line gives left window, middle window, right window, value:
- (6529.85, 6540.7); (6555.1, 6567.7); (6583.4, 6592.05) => 0.17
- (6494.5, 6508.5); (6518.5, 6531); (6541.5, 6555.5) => -0.02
